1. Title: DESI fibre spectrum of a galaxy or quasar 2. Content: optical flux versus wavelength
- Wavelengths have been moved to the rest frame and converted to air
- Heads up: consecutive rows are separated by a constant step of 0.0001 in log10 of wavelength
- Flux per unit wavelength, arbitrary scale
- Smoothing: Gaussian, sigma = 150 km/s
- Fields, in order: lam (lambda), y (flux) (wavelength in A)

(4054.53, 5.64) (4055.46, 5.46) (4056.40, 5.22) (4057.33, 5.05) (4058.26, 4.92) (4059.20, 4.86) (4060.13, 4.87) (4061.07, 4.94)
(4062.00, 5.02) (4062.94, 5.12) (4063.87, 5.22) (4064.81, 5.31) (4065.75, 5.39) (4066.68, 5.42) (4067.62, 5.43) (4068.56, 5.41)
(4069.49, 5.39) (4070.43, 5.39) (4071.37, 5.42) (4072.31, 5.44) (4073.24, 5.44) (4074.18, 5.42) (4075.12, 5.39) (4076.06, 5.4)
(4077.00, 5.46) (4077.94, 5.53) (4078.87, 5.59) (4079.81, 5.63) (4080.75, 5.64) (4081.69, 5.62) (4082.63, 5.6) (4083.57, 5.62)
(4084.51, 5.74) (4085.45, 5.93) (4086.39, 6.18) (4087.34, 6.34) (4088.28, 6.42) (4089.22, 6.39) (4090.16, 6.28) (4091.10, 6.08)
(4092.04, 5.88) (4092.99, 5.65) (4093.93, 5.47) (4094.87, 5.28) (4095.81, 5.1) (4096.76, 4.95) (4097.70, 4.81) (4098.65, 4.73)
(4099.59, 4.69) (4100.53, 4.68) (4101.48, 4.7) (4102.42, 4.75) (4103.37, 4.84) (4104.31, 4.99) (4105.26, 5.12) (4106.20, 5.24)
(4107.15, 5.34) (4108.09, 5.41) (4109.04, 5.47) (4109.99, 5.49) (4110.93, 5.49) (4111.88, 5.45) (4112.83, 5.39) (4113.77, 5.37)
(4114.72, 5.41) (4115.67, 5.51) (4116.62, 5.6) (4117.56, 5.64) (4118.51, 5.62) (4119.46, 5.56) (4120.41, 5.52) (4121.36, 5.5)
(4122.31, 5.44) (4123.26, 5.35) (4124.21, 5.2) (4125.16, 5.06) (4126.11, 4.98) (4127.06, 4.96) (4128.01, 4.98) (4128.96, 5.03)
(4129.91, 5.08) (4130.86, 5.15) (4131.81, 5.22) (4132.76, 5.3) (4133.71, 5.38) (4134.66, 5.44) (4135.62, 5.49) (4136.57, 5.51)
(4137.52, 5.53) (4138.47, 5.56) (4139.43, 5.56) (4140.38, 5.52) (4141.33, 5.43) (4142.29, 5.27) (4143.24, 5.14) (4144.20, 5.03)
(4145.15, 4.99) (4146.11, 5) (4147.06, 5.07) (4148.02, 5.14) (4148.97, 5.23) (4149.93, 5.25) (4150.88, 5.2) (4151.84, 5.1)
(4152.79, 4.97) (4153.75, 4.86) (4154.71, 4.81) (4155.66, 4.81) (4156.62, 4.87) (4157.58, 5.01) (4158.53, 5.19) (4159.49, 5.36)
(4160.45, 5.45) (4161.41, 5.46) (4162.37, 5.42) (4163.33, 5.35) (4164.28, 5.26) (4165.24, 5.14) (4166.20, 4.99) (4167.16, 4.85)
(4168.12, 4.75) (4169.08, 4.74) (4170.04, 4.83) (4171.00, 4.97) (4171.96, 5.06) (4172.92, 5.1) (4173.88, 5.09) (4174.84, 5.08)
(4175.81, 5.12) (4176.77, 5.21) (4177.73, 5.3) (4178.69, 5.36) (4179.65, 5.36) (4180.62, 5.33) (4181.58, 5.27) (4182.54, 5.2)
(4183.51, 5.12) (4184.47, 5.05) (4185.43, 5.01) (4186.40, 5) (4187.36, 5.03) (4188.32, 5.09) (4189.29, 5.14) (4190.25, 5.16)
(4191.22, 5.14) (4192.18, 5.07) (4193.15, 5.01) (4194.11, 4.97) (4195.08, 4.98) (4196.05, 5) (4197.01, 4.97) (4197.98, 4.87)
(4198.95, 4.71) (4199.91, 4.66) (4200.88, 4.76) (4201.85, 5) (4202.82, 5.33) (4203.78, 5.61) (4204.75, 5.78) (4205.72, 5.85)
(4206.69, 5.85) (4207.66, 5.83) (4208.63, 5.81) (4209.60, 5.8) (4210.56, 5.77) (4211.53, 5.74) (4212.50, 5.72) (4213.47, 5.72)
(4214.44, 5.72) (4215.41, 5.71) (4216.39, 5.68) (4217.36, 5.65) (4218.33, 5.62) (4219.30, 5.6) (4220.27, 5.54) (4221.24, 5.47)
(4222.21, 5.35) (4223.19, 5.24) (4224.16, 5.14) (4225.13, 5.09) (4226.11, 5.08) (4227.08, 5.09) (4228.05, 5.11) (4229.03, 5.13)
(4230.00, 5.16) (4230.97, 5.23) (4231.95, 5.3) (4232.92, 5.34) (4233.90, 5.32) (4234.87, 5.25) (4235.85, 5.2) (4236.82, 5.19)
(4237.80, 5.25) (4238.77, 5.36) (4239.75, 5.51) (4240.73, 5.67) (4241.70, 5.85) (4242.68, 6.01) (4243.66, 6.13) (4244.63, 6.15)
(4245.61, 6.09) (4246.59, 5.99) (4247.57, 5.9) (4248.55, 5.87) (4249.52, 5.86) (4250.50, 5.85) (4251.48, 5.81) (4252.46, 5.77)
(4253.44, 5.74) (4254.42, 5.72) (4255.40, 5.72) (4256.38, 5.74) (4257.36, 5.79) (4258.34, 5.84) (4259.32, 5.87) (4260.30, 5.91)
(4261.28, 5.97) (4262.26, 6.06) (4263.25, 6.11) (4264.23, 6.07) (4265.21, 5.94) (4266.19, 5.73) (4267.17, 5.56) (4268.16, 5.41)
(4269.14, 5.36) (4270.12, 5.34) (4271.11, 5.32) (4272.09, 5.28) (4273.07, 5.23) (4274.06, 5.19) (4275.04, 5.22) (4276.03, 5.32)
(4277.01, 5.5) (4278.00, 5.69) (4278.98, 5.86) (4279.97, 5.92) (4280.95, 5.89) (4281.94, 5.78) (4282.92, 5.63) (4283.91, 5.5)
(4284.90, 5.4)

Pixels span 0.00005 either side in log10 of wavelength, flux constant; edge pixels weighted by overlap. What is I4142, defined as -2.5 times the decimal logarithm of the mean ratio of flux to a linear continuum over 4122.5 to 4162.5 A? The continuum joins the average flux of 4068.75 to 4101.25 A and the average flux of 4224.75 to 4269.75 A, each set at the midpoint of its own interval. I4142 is 0.075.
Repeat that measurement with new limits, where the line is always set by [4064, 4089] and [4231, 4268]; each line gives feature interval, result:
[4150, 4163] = 0.11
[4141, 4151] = 0.10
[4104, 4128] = 0.05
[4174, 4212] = 0.09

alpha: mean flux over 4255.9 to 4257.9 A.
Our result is 5.77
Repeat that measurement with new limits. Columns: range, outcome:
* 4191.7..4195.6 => 5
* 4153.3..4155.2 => 4.84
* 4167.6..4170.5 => 4.77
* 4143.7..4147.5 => 5.02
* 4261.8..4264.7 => 6.07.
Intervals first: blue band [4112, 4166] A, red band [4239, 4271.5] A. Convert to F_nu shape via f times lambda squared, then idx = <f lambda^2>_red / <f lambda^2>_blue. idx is 1.17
